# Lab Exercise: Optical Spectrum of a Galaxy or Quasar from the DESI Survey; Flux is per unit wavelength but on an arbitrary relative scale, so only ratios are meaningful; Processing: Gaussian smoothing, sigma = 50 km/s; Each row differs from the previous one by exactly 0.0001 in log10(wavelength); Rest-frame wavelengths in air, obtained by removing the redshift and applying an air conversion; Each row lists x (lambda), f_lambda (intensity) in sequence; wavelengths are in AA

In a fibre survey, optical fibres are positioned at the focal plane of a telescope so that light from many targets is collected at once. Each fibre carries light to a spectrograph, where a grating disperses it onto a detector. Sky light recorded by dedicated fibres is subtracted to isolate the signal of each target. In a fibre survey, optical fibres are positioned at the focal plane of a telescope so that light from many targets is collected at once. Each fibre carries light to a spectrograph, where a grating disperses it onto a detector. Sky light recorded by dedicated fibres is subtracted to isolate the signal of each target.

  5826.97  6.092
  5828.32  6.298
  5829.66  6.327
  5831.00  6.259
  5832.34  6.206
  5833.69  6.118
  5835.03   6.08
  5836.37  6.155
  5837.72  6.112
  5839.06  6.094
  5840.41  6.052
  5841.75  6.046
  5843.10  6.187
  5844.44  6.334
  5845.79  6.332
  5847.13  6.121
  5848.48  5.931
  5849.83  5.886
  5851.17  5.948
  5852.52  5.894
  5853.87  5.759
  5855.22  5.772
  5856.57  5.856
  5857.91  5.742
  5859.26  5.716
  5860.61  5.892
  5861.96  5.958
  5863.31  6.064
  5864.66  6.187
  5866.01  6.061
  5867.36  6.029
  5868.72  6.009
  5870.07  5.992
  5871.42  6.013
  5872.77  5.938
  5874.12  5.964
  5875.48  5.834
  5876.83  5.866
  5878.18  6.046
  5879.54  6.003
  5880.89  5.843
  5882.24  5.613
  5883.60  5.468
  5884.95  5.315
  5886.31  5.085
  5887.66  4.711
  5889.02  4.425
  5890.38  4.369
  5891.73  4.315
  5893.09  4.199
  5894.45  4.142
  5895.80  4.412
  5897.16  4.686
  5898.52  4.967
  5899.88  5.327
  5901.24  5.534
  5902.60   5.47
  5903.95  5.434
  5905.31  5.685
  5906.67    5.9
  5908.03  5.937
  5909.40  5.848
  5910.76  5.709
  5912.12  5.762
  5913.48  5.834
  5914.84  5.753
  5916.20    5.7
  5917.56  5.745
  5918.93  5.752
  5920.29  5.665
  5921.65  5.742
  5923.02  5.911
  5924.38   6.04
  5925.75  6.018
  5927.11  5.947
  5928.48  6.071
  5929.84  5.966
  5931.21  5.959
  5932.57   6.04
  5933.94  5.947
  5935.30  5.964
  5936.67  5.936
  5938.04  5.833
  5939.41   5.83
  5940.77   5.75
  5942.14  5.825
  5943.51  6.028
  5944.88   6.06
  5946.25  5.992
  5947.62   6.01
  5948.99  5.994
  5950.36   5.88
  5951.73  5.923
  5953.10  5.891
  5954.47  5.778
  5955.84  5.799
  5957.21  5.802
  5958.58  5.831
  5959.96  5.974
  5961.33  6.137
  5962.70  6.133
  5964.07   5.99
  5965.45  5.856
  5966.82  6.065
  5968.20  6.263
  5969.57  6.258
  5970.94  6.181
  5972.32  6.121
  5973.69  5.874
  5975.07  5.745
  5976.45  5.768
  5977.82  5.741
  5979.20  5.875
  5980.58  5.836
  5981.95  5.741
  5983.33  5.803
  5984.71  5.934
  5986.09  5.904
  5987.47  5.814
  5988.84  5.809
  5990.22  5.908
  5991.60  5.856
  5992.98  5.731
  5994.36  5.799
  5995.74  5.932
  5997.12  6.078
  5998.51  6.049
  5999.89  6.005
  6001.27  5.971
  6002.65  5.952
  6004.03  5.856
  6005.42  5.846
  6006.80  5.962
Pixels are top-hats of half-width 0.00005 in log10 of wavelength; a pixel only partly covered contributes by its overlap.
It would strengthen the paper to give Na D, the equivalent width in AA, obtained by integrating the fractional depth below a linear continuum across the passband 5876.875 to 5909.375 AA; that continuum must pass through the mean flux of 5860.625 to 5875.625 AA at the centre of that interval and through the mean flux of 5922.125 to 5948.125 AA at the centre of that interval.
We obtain 4.27 AA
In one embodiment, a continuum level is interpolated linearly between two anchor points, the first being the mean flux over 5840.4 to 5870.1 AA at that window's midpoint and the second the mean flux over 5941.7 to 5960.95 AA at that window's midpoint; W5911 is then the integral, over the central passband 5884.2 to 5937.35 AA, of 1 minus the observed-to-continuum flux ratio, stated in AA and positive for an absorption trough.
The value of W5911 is 4.27 AA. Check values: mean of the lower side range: 5.99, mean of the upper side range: 5.92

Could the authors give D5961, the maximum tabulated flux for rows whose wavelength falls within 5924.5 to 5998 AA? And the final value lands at 6.263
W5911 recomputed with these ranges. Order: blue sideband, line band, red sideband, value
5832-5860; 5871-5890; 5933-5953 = 1.4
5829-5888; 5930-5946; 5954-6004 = 0.0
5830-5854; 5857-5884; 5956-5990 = 0.6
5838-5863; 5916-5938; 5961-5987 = 0.2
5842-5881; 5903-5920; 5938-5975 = 0.6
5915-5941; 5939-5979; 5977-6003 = -0.4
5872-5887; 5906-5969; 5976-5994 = -1.4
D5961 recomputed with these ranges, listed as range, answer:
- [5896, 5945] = 6.071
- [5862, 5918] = 6.187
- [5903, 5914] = 5.937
